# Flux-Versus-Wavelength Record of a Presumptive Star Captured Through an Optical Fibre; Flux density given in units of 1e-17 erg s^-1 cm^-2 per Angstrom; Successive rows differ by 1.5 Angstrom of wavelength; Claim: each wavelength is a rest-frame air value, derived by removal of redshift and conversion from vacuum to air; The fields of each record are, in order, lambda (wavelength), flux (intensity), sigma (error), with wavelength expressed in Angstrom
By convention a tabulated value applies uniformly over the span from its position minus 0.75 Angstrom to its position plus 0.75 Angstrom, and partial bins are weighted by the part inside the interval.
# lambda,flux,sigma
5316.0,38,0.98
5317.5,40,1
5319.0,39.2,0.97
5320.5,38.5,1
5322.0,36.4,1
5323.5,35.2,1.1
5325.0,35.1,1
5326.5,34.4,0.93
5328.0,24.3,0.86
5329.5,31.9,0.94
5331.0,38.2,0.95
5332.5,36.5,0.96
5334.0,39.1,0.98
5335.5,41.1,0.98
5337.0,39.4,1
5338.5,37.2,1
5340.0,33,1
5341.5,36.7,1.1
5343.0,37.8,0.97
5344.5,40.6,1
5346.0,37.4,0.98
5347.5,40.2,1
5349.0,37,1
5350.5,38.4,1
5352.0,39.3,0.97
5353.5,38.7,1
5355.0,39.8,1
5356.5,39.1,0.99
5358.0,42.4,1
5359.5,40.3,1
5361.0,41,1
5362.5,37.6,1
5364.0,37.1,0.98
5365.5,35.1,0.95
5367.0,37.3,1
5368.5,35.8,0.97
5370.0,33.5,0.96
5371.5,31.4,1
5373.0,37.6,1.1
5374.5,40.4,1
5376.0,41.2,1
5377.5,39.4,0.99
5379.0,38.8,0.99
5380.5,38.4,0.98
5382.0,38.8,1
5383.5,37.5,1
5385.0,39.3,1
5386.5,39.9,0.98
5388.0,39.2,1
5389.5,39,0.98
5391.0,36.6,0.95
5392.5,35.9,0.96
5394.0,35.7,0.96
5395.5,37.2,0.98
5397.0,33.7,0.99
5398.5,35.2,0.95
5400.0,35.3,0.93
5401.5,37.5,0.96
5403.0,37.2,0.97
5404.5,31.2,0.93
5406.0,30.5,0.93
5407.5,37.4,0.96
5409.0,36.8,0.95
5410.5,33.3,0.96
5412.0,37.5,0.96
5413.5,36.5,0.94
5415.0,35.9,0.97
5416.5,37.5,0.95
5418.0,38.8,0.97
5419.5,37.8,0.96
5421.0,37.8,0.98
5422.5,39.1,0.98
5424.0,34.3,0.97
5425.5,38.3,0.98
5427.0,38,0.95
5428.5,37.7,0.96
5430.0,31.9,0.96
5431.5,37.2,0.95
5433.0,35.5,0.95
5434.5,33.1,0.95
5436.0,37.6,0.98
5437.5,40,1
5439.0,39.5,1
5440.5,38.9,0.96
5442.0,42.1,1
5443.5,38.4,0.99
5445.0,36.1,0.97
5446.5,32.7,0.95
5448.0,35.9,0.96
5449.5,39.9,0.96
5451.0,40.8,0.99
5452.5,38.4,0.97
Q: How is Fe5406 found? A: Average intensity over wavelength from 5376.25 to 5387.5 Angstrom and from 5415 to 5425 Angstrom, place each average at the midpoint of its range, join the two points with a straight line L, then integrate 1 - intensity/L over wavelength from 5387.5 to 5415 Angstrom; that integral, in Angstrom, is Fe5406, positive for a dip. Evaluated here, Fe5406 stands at 1.7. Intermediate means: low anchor 39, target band 35.8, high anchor 37.4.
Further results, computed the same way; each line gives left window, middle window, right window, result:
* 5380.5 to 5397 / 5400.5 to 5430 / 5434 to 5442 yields 1.3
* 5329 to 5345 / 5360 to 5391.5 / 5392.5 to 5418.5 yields -1.2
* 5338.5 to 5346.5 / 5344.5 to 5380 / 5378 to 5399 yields -0.9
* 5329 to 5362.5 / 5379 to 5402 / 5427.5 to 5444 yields 0.4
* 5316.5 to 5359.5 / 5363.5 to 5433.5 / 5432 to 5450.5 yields 1.4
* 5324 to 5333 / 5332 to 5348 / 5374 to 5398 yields -1.8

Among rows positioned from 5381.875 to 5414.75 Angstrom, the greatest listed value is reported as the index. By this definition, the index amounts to 39.9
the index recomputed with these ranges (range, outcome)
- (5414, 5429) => 39.1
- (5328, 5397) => 42.4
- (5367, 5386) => 41.2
